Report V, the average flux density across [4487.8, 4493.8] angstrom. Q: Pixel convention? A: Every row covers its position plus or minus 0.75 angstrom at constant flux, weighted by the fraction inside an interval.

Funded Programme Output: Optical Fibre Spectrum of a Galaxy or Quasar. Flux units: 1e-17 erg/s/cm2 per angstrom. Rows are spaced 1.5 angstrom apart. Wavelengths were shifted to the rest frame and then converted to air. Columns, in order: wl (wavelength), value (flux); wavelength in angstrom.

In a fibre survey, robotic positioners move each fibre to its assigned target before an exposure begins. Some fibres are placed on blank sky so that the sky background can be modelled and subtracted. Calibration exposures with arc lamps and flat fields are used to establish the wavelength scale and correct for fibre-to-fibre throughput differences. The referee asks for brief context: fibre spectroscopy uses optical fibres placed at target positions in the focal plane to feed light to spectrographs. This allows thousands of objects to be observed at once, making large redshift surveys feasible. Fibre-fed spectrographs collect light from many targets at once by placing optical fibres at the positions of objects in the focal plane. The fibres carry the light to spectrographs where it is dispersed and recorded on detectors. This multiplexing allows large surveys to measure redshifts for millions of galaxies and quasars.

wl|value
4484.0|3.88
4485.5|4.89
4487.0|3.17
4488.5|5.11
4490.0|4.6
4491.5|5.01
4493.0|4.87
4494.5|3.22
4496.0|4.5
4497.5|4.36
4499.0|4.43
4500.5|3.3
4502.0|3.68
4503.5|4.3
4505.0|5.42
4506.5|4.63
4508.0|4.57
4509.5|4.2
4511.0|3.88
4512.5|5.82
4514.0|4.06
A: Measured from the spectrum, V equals 4.88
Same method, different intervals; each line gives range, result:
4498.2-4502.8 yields 3.81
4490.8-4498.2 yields 4.39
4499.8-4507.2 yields 4.27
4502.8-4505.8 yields 4.87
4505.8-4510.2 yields 4.47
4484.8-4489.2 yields 4.38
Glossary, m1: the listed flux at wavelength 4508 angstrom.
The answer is 4.57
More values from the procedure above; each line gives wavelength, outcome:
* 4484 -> 3.88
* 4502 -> 3.68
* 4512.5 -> 5.82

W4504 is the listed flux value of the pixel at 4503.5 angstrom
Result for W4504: 4.3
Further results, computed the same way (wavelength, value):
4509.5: 4.2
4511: 3.88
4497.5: 4.36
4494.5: 3.22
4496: 4.5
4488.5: 5.11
